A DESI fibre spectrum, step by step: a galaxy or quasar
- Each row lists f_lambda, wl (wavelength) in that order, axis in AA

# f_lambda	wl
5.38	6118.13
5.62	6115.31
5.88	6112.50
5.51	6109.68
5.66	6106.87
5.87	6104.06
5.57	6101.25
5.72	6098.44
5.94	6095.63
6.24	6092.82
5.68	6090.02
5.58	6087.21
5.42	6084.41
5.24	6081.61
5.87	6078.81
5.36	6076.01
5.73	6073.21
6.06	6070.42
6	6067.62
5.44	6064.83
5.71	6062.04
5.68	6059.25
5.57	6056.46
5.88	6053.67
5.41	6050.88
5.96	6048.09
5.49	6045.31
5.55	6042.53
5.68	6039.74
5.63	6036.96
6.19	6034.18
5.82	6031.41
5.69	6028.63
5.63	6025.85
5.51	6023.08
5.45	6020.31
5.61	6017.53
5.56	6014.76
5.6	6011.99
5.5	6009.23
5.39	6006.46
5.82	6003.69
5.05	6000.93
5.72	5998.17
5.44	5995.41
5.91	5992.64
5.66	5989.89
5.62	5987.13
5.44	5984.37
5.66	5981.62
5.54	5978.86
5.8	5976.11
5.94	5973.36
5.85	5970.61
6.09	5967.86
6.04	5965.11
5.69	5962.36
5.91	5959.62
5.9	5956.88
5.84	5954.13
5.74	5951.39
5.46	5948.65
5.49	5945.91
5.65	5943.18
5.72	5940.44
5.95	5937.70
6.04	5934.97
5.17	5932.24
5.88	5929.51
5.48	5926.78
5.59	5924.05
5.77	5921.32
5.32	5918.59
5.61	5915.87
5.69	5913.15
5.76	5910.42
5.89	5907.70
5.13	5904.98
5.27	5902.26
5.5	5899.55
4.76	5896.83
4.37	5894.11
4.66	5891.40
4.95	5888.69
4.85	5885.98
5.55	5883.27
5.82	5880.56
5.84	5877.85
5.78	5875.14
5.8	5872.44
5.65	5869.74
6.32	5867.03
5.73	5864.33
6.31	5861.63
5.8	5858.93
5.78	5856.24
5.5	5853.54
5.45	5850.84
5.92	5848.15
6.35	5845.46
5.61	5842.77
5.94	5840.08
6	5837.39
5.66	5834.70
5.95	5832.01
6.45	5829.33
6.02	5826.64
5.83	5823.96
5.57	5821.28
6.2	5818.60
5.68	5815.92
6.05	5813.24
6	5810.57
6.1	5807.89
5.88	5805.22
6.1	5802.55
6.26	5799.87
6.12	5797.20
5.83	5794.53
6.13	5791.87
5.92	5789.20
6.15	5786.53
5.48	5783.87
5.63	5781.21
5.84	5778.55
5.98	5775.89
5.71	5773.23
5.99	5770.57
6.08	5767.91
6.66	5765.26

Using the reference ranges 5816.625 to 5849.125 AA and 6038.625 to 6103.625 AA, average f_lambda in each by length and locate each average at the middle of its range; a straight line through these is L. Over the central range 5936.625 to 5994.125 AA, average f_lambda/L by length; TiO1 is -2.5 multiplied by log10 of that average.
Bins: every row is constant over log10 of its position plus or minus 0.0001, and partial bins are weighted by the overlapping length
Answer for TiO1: 0.01 mag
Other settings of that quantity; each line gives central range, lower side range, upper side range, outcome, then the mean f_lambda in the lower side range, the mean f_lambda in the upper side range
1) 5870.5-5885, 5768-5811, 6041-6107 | 0.03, 5.95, 5.69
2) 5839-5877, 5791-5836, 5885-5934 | -0.03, 5.99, 5.32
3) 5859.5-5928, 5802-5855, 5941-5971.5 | 0.07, 5.91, 5.78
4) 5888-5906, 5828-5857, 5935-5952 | 0.17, 5.87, 5.69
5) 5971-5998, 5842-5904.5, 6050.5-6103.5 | -0.01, 5.54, 5.7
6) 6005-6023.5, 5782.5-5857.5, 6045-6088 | 0.04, 5.93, 5.66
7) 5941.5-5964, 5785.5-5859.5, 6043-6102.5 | 0.02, 5.94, 5.69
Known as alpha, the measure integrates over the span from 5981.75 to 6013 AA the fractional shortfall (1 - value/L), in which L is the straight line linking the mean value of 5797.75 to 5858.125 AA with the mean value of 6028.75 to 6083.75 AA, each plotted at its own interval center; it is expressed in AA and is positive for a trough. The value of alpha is 1.0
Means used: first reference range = 5.92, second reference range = 5.69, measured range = 5.56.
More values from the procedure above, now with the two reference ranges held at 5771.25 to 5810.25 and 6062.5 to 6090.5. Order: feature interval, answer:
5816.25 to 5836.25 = -0.13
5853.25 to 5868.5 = -0.17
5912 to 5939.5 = 0.70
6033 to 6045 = -0.11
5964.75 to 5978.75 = -0.37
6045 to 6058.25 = -0.03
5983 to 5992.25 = 0.20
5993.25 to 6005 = 0.39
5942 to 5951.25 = 0.35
